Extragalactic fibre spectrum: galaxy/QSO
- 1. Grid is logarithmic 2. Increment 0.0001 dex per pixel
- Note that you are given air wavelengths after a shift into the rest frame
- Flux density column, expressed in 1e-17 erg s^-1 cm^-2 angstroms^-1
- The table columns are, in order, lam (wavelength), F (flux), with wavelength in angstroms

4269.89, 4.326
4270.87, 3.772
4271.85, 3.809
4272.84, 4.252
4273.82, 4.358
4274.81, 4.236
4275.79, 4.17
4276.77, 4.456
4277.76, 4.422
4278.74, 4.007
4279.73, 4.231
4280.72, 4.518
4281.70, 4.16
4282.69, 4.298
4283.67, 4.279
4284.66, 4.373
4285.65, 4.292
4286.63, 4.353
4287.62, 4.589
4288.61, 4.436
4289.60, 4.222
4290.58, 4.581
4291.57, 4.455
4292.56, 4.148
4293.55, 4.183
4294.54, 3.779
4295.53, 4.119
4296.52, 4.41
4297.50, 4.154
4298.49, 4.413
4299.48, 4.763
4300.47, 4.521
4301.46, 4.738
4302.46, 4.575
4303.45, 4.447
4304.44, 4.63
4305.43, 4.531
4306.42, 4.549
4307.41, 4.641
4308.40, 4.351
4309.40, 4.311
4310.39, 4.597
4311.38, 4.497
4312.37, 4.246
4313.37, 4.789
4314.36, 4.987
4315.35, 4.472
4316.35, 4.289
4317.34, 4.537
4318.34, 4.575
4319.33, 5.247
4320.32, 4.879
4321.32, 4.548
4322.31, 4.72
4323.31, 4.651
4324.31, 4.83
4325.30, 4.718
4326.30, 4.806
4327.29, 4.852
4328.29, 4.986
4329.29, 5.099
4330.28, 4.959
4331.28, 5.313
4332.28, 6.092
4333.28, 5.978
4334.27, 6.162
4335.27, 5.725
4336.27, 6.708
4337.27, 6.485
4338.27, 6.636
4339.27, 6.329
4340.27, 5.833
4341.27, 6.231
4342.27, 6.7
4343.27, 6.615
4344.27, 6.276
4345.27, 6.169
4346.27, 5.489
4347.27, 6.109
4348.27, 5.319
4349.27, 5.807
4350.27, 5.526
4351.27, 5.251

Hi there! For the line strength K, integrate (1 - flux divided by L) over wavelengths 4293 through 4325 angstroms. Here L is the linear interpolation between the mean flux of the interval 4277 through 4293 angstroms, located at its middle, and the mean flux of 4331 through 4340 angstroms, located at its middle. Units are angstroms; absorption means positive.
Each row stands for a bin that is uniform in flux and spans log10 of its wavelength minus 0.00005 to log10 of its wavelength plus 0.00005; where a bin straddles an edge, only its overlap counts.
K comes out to 4.10 angstroms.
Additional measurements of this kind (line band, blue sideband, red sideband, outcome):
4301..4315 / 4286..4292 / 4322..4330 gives 0.2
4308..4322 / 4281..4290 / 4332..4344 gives 2.2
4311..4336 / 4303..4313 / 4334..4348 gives 1.6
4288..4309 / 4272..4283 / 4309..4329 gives 0.3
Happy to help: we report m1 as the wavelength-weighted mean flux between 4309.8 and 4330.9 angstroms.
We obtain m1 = 4.73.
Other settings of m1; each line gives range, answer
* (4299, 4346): 5.16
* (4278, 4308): 4.38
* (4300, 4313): 4.51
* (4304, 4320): 4.58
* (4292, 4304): 4.35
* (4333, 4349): 6.17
